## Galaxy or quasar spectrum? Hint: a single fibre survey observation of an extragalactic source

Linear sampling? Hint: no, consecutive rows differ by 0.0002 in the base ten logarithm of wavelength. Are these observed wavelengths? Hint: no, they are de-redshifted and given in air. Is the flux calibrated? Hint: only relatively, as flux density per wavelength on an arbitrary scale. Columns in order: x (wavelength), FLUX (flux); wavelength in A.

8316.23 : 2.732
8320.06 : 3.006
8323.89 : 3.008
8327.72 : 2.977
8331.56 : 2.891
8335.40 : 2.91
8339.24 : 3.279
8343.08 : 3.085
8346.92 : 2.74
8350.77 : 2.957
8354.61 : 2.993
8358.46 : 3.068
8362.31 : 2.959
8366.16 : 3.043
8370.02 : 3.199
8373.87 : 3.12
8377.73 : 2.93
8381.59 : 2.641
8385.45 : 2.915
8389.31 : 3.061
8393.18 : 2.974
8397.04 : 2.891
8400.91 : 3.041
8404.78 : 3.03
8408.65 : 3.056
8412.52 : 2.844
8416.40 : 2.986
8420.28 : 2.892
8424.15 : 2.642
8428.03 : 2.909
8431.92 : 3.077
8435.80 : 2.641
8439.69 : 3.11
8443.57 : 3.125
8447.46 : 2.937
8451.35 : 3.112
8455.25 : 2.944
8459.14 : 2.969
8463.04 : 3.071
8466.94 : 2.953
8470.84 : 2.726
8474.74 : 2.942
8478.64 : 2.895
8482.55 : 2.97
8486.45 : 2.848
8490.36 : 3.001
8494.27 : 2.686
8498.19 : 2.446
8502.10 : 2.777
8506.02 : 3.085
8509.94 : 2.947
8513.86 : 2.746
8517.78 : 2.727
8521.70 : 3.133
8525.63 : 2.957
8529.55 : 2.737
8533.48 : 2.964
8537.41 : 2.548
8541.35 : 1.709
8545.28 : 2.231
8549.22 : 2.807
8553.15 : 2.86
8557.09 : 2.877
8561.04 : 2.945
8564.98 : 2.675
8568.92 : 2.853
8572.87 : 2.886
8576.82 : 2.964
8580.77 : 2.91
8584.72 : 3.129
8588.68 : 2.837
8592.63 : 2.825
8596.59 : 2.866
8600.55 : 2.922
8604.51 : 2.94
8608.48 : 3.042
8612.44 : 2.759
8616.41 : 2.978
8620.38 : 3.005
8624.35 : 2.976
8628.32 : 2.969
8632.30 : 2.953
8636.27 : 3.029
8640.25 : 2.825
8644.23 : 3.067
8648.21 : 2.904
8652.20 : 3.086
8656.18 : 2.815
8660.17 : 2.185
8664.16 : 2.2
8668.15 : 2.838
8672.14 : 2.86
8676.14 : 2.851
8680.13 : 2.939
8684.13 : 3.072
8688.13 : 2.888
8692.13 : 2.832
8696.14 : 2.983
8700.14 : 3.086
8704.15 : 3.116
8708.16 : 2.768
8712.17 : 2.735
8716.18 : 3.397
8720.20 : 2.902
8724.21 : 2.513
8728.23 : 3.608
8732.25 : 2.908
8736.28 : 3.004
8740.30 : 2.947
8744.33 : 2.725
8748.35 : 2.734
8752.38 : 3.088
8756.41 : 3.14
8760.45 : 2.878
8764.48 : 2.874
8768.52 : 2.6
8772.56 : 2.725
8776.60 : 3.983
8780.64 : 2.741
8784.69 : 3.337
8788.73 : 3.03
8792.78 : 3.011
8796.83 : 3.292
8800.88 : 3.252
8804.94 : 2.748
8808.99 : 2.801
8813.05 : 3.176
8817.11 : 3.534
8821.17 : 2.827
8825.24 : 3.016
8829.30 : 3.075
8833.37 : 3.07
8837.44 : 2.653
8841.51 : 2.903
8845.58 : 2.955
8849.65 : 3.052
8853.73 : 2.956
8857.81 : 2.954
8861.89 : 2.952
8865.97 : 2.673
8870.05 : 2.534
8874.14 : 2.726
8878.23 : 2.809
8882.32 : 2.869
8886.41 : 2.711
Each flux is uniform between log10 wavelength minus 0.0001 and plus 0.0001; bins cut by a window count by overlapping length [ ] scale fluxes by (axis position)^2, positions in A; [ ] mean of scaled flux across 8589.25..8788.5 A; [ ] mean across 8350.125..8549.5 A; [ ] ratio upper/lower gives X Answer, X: 1.07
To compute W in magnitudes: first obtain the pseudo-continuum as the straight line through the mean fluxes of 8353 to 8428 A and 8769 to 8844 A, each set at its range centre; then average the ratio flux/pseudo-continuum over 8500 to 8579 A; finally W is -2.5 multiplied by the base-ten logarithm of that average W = 0.08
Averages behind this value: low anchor 2.96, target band 2.77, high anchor 3.05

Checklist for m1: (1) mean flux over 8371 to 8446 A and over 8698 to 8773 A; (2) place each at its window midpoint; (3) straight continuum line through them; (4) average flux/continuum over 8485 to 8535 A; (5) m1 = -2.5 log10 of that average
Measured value 0.04 mag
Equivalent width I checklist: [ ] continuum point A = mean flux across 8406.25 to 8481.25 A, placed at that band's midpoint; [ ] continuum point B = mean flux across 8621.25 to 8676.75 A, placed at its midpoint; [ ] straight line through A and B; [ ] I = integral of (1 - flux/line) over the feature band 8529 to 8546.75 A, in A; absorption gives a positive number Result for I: 2.9 A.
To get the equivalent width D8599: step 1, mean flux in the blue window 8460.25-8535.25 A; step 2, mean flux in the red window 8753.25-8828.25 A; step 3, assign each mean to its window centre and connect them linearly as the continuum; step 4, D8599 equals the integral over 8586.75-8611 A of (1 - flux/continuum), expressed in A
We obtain 0.3 A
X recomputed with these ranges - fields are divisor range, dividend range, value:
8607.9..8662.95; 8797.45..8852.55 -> 1.09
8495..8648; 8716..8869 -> 1.11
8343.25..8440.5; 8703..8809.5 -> 1.11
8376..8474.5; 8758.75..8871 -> 1.11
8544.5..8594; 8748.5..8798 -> 1.12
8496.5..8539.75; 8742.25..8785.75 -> 1.12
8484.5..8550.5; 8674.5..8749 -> 1.13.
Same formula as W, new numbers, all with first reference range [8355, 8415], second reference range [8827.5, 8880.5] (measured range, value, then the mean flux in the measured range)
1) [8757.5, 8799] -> -0.06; 3.05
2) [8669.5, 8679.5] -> 0.02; 2.87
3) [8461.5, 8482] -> 0.02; 2.92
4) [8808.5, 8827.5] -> -0.08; 3.09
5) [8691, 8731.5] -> -0.03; 2.99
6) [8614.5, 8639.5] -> -0.02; 2.98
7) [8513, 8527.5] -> 0.02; 2.9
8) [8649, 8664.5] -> 0.11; 2.64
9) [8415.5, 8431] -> 0.04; 2.86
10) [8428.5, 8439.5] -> 0.03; 2.9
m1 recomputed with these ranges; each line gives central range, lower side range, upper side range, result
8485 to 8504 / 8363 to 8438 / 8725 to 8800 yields 0.08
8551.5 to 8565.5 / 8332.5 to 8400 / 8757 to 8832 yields 0.06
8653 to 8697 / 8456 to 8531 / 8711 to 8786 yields 0.07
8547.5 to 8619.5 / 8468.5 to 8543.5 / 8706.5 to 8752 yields -0.02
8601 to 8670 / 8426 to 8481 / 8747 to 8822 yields 0.05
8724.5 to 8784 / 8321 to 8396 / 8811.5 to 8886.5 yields -0.02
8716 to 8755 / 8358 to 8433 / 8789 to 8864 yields 0.01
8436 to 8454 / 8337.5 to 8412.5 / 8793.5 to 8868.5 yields -0.01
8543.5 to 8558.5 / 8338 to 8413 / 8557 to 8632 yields 0.09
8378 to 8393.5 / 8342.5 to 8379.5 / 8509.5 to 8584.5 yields 0.03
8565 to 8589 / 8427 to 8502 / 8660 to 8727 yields -0.01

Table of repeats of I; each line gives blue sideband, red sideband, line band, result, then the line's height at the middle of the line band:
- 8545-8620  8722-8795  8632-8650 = -0.26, 2.91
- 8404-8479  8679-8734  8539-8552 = 2.91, 2.96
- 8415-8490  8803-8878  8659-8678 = 2.10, 2.93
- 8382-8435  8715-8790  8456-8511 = 1.26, 2.95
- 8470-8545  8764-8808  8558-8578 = -0.21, 2.83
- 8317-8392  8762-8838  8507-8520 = 0.74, 3.01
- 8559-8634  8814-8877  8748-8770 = 0.15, 2.92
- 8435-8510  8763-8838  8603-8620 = 0.19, 2.97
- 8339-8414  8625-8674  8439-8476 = -0.63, 2.94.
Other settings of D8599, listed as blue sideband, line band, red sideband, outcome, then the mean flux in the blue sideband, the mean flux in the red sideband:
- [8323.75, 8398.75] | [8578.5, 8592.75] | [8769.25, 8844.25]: 0.4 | 2.98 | 3.06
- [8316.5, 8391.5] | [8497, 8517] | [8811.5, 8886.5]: 1.0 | 2.98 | 2.92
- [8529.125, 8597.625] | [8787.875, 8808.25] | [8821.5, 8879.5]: -1.4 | 2.76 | 2.88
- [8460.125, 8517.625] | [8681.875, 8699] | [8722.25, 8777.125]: -0.1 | 2.86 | 2.95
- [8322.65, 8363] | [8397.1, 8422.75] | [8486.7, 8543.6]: -0.6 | 2.99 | 2.75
